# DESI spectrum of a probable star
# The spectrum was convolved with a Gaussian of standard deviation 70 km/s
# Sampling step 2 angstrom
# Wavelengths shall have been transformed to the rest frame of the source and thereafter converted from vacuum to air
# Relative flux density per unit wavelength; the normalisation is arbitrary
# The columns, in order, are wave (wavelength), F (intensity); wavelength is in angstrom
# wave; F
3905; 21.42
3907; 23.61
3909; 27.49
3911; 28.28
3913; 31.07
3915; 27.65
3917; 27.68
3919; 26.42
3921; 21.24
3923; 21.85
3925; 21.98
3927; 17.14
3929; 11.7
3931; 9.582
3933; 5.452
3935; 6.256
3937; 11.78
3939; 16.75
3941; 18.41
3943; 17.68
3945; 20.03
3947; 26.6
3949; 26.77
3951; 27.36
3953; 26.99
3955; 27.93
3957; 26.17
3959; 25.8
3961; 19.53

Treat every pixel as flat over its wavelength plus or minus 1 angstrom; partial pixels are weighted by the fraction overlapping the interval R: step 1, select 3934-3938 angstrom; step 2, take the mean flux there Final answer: 9.02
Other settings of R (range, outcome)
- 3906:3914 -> 27.6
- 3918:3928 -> 21.7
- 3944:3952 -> 25.2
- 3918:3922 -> 23.8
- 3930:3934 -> 7.52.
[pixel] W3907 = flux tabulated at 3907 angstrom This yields 23.61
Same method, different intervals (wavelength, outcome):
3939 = 16.75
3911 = 28.28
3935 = 6.256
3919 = 26.42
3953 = 26.99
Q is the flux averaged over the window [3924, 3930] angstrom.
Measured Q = 16.9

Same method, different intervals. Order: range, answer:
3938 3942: 17.6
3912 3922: 26.8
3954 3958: 27.1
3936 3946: 16.9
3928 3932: 10.6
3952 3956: 27.5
